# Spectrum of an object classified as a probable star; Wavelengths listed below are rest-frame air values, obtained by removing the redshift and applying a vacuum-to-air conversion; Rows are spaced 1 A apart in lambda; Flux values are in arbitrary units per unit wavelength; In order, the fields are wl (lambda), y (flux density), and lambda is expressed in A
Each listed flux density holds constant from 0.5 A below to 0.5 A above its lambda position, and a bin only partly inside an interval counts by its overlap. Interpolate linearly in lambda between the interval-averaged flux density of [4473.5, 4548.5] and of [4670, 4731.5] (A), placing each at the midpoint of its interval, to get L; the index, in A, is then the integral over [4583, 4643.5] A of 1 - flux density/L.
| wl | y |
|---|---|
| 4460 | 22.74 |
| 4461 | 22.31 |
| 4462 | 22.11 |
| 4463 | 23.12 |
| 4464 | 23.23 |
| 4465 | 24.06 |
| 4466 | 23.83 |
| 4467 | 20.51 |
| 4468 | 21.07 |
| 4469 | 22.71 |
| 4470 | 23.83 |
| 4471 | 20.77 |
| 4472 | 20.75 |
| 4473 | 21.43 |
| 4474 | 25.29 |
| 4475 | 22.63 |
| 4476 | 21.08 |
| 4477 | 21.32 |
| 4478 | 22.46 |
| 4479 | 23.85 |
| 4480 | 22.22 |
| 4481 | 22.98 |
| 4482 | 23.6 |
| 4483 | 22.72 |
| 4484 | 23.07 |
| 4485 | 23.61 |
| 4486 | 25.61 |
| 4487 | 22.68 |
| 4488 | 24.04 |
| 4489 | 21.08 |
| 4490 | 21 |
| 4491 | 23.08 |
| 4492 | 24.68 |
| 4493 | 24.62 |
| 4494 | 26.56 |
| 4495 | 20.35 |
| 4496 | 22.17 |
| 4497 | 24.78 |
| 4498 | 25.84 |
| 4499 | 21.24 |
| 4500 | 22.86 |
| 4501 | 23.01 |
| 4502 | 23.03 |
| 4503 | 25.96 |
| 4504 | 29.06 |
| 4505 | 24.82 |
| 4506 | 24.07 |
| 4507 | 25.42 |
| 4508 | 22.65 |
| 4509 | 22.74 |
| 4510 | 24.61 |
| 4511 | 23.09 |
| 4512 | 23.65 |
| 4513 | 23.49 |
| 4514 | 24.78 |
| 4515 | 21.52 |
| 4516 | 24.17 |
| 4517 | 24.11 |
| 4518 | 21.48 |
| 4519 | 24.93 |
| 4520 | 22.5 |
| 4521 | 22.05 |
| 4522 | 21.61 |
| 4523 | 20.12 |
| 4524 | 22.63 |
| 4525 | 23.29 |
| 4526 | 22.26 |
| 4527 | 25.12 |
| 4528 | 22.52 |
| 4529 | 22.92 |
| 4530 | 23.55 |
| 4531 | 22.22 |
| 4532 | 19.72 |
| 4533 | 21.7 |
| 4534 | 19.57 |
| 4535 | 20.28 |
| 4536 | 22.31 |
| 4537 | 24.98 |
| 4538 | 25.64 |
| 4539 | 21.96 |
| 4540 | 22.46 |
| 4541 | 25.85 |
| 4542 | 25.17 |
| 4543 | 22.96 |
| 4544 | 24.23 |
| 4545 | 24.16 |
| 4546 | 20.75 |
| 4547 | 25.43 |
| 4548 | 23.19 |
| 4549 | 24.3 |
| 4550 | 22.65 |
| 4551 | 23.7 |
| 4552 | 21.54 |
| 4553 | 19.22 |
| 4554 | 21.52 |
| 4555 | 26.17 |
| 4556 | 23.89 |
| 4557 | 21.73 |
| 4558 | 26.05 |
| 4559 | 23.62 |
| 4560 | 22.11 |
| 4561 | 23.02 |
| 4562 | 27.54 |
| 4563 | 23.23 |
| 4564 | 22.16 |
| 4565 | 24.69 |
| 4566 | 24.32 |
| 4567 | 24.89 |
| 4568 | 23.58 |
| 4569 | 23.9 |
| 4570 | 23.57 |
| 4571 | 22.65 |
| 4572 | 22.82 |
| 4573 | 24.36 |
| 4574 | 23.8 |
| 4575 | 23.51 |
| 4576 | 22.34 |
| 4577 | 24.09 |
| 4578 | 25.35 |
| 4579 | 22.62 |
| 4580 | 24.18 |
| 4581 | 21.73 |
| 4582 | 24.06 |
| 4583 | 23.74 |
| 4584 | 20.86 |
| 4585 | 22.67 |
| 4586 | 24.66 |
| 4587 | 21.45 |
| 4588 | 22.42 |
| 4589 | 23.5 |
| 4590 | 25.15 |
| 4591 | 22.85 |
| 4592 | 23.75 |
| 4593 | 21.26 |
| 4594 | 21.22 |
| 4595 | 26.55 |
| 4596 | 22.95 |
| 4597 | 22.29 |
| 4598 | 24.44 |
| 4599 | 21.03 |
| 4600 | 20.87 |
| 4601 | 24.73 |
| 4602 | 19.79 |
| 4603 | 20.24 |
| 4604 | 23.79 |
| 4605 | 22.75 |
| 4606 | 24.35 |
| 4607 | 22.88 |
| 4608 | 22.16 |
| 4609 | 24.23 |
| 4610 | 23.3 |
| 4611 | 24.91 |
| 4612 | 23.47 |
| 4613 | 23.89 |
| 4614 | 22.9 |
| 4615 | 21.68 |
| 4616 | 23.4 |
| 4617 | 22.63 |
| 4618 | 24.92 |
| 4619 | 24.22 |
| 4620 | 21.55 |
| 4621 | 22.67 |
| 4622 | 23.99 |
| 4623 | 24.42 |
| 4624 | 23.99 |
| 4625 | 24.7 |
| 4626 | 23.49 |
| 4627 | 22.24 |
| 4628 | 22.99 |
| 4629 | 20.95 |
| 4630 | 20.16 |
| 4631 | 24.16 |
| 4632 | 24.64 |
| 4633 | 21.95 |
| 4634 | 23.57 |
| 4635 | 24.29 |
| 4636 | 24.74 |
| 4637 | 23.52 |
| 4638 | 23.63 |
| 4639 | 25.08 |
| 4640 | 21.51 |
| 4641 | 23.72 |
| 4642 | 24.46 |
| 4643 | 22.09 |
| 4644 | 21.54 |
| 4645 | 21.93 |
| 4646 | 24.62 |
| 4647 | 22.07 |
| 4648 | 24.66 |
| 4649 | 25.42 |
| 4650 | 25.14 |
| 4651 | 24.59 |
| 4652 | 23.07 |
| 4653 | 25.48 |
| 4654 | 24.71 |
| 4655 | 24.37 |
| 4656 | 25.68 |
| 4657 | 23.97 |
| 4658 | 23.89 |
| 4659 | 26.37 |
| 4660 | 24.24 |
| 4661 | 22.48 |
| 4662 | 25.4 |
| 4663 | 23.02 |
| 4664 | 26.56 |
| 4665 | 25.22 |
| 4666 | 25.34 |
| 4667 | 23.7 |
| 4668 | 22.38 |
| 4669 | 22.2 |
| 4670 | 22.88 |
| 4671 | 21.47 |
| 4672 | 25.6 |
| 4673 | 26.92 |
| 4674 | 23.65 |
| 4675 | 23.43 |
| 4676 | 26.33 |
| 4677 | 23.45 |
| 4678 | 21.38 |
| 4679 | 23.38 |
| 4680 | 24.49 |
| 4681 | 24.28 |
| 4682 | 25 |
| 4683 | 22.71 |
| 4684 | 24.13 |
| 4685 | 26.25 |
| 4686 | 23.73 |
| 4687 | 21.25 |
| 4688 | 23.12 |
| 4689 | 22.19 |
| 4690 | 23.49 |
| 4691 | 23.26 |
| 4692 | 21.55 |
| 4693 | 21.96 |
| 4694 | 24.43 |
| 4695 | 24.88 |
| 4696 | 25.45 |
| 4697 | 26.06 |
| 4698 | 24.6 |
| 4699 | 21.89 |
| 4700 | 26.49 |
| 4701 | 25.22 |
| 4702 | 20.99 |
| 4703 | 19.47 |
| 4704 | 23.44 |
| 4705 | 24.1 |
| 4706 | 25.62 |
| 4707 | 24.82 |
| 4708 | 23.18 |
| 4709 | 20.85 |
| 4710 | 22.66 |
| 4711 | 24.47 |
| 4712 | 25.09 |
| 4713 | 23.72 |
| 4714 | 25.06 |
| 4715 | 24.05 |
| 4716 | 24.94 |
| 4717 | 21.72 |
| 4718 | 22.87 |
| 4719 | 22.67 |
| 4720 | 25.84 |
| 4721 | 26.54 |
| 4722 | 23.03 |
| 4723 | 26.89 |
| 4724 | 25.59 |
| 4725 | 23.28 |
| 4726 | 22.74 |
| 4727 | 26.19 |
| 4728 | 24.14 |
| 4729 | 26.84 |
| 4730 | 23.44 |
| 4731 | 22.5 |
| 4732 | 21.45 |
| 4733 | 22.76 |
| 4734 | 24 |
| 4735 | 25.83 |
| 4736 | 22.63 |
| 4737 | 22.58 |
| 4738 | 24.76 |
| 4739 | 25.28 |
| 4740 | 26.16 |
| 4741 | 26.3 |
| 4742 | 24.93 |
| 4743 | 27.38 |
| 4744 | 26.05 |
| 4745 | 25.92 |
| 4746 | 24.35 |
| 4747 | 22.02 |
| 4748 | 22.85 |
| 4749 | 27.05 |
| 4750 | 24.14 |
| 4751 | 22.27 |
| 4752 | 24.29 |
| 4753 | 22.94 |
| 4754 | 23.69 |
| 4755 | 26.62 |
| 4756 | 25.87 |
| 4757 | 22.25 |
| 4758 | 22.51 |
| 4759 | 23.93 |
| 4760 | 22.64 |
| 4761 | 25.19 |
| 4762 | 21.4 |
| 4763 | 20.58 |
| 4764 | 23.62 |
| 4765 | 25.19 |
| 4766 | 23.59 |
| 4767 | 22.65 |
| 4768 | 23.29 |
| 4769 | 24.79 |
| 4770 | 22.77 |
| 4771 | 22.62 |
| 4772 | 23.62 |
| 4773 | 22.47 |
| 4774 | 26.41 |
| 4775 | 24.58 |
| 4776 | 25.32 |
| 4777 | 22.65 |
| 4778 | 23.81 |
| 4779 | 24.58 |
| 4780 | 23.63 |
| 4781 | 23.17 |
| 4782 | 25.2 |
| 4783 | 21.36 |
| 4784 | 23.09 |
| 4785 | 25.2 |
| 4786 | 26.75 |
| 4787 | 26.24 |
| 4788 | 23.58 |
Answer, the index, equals 1.2 A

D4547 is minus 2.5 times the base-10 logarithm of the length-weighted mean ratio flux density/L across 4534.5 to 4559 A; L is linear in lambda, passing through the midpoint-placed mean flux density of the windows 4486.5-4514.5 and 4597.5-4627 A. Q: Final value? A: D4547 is 0.01 mag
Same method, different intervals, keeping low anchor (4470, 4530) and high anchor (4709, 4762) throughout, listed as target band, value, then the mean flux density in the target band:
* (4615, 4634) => 0.028 mag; 23.1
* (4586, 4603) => 0.041 mag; 22.7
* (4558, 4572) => -0.015 mag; 23.8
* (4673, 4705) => 0.016 mag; 23.7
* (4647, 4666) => -0.033 mag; 24.6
